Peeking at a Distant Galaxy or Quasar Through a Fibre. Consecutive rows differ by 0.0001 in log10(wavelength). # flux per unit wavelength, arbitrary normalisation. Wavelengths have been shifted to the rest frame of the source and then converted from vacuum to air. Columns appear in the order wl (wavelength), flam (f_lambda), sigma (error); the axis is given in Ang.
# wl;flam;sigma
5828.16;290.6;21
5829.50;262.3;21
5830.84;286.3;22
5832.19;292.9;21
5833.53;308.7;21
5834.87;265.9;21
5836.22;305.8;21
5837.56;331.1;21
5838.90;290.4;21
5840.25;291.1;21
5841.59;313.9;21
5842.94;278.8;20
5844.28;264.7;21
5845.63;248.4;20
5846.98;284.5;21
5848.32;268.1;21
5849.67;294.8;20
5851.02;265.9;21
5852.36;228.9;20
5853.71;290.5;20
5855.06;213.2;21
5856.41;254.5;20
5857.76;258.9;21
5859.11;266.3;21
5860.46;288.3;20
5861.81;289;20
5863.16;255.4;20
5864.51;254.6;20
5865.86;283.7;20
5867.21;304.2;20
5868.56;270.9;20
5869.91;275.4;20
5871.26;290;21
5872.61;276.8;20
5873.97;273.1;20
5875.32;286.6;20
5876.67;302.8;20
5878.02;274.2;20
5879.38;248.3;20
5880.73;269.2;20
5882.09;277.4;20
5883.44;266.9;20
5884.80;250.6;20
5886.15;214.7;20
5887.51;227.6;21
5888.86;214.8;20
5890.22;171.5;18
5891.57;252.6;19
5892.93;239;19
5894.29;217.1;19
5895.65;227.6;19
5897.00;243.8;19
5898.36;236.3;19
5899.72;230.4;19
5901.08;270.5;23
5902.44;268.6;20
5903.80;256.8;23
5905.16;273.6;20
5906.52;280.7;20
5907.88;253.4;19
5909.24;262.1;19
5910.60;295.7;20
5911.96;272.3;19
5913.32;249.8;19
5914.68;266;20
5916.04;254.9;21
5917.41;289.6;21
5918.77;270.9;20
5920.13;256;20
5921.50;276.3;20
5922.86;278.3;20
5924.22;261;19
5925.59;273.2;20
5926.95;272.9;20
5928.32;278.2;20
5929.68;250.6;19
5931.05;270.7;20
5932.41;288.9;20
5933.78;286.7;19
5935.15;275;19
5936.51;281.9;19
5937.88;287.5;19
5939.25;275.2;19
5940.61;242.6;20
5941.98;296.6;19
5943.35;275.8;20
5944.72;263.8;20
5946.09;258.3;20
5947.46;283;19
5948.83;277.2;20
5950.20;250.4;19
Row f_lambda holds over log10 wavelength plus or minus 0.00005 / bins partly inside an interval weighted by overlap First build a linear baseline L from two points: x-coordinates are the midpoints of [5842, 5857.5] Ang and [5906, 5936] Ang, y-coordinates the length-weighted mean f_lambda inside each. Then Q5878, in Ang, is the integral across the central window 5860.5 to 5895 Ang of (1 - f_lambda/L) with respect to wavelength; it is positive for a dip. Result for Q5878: 0.84 Ang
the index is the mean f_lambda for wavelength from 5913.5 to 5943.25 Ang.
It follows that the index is 273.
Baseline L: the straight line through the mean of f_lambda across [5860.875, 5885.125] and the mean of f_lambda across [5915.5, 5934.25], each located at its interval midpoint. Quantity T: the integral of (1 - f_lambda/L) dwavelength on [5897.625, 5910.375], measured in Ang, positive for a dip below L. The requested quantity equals 0.6 Ang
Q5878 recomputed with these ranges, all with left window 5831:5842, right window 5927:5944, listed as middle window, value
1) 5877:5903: 4.0 Ang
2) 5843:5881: 2.9 Ang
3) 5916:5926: 0.3 Ang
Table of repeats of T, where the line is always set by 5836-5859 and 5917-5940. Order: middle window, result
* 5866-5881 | -0.27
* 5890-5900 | 1.64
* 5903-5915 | 0.30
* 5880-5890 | 1.17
